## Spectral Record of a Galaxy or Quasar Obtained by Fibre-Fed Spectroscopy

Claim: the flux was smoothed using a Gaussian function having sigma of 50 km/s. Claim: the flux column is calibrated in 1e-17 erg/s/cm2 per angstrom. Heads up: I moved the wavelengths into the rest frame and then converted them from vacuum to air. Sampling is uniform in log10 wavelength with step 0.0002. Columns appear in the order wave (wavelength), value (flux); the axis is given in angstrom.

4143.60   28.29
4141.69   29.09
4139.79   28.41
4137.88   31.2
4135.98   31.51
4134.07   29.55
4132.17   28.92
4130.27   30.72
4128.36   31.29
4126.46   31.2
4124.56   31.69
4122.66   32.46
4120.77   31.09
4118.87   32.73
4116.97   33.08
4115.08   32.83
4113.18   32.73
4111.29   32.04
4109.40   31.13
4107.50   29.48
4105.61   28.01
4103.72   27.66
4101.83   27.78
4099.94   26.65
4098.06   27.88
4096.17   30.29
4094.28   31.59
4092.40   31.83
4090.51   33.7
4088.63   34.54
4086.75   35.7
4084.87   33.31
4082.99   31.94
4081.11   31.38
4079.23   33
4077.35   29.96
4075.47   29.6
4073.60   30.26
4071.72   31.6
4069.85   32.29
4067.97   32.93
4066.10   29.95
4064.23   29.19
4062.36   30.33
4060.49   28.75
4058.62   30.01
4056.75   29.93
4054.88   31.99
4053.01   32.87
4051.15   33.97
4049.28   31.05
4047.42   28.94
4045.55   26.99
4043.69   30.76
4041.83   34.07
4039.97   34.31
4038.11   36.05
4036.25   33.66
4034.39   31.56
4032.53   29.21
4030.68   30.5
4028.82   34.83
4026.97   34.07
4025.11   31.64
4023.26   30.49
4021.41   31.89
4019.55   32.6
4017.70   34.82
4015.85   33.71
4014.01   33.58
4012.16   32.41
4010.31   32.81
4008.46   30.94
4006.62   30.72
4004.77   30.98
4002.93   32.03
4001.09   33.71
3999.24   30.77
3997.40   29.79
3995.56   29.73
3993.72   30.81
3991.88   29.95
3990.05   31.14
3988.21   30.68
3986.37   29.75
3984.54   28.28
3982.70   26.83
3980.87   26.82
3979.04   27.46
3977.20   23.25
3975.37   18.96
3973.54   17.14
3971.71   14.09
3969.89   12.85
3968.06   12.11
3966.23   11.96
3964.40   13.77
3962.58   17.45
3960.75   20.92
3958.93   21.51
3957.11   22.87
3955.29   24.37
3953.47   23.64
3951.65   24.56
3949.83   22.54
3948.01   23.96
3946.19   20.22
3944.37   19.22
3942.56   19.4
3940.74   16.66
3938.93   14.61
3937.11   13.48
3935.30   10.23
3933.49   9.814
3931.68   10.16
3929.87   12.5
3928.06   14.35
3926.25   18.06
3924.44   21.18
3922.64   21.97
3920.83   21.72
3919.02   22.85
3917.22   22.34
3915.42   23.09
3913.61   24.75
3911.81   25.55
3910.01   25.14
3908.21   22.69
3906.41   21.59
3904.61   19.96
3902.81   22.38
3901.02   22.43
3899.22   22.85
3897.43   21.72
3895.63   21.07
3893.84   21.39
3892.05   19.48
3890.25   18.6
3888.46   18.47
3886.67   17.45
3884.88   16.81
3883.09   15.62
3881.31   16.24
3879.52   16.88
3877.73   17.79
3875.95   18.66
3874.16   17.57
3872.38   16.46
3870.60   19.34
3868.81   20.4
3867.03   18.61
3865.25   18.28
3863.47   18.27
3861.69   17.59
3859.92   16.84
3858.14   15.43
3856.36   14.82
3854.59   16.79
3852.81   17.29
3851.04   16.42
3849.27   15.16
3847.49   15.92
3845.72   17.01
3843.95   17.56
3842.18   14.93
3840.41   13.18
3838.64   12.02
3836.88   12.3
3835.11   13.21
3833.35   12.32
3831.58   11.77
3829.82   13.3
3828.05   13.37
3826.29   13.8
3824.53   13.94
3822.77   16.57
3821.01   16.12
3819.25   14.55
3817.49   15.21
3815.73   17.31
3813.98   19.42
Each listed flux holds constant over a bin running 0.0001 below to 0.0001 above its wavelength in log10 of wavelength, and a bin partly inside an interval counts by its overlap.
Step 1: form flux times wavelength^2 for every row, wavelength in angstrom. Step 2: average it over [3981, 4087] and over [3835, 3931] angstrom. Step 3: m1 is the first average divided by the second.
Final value 1.82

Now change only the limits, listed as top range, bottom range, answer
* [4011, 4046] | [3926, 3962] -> 1.87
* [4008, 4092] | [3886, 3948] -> 1.76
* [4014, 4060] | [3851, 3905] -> 1.88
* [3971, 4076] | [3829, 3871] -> 2.10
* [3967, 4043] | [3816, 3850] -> 2.23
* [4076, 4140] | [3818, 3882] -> 2.23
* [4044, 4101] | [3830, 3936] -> 1.91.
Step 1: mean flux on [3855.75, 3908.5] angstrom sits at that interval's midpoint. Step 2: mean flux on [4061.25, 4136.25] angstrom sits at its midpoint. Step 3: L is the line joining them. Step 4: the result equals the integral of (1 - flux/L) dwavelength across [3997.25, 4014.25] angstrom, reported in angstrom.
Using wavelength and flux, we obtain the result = -3.9 angstrom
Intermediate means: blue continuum 18.8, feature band 31.8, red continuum 31.1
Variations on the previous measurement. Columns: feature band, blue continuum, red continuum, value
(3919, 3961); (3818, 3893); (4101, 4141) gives 4.4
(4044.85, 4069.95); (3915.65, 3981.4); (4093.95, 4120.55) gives -3.8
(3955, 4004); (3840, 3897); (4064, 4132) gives 0.4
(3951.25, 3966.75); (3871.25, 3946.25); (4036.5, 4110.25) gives 1.6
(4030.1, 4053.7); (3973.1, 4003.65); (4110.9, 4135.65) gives -1.9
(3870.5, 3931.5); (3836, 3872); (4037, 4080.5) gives -0.2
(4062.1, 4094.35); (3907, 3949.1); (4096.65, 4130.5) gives -4.0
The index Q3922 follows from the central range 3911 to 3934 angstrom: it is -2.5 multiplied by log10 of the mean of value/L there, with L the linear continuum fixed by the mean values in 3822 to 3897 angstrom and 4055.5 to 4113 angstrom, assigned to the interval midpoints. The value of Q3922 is 0.06 mag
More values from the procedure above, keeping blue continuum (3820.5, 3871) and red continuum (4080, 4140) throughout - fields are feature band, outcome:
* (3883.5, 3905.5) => -0.09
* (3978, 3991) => -0.20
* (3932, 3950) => 0.27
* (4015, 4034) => -0.23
